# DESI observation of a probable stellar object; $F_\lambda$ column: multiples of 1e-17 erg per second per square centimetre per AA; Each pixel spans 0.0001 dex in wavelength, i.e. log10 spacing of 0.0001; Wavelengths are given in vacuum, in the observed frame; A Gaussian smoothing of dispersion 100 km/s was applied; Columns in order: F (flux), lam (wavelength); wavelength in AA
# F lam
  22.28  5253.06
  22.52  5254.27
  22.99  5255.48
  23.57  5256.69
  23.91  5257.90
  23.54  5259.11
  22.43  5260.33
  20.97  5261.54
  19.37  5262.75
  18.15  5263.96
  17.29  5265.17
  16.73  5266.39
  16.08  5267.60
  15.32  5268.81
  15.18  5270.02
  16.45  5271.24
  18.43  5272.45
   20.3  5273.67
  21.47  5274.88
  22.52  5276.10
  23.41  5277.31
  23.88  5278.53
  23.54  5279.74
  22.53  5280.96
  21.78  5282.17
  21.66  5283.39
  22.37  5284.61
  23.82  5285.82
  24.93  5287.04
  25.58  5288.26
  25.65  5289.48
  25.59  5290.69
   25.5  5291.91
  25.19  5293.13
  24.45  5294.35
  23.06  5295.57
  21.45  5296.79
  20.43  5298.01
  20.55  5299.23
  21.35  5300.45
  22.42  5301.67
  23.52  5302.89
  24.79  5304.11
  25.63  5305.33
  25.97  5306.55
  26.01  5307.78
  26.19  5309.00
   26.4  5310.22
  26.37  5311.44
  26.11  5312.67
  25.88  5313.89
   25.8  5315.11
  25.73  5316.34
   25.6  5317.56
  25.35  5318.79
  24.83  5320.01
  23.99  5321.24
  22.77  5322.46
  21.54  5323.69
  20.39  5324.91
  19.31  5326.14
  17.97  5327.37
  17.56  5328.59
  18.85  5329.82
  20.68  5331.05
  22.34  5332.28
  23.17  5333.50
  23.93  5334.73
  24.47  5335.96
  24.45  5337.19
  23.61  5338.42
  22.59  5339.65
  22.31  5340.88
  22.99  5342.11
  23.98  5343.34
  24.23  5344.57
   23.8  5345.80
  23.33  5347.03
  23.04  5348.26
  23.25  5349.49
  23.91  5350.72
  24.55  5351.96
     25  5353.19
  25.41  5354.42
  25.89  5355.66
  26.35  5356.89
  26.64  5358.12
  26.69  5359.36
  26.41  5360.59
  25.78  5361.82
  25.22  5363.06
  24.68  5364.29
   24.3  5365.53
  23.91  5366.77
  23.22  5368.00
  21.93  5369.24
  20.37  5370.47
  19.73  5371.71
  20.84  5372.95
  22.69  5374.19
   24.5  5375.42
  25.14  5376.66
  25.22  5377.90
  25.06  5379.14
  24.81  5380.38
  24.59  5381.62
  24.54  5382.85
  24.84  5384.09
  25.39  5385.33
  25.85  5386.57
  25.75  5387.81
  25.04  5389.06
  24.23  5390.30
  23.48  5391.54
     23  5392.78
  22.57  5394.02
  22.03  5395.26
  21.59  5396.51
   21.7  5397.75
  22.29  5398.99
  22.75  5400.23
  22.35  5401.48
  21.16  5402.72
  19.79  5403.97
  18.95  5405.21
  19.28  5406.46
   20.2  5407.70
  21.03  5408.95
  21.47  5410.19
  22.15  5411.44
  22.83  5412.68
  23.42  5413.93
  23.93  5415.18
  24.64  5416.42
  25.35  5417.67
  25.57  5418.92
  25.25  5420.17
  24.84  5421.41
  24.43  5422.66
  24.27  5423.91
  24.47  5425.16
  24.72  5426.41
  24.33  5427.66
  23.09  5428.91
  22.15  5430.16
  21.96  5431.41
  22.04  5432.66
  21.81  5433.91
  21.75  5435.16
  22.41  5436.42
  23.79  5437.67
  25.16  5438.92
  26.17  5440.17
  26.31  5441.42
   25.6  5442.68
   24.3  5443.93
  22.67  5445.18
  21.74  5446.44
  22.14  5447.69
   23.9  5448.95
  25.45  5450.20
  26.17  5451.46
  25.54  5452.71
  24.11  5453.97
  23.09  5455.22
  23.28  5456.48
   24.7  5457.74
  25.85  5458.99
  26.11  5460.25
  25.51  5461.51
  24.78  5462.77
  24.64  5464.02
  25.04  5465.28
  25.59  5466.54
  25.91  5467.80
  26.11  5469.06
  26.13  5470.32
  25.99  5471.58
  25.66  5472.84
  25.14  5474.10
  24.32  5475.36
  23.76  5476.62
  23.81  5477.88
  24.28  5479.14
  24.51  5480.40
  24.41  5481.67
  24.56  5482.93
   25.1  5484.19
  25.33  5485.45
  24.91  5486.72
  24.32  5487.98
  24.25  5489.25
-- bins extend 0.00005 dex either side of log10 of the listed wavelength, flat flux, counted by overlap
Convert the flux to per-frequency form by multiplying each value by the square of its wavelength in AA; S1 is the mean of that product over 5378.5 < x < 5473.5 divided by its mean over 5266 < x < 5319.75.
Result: 1.09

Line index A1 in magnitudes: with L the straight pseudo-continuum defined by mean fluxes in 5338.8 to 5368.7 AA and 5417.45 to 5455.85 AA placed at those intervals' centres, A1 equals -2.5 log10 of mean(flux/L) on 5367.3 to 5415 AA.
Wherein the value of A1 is 0.068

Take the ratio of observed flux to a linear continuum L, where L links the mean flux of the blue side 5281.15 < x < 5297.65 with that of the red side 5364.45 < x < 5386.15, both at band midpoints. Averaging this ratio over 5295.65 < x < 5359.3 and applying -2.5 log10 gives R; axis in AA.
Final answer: 0.01 mag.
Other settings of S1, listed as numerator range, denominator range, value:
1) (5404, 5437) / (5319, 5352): 1.05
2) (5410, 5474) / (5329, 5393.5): 1.05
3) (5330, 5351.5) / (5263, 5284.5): 1.21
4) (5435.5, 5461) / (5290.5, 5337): 1.09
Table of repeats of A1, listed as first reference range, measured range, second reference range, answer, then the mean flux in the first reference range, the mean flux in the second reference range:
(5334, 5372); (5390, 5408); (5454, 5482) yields 0.13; 24.1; 24.9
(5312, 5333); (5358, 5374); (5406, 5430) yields -0.03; 22.6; 23.4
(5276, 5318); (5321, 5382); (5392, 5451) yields 0.02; 24.2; 23.1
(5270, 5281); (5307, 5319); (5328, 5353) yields -0.18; 21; 22.9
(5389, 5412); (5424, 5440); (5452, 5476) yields 0.01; 21.8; 25.1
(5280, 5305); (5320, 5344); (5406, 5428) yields 0.07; 23.4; 23.5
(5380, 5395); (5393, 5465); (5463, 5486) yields 0.06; 24.5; 25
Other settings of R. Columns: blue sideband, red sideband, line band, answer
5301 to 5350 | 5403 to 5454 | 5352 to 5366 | -0.10 mag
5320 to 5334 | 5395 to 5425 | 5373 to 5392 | -0.12 mag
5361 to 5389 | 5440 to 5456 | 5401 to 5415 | 0.14 mag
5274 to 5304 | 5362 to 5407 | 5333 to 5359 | -0.05 mag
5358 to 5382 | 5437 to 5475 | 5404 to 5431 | 0.06 mag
